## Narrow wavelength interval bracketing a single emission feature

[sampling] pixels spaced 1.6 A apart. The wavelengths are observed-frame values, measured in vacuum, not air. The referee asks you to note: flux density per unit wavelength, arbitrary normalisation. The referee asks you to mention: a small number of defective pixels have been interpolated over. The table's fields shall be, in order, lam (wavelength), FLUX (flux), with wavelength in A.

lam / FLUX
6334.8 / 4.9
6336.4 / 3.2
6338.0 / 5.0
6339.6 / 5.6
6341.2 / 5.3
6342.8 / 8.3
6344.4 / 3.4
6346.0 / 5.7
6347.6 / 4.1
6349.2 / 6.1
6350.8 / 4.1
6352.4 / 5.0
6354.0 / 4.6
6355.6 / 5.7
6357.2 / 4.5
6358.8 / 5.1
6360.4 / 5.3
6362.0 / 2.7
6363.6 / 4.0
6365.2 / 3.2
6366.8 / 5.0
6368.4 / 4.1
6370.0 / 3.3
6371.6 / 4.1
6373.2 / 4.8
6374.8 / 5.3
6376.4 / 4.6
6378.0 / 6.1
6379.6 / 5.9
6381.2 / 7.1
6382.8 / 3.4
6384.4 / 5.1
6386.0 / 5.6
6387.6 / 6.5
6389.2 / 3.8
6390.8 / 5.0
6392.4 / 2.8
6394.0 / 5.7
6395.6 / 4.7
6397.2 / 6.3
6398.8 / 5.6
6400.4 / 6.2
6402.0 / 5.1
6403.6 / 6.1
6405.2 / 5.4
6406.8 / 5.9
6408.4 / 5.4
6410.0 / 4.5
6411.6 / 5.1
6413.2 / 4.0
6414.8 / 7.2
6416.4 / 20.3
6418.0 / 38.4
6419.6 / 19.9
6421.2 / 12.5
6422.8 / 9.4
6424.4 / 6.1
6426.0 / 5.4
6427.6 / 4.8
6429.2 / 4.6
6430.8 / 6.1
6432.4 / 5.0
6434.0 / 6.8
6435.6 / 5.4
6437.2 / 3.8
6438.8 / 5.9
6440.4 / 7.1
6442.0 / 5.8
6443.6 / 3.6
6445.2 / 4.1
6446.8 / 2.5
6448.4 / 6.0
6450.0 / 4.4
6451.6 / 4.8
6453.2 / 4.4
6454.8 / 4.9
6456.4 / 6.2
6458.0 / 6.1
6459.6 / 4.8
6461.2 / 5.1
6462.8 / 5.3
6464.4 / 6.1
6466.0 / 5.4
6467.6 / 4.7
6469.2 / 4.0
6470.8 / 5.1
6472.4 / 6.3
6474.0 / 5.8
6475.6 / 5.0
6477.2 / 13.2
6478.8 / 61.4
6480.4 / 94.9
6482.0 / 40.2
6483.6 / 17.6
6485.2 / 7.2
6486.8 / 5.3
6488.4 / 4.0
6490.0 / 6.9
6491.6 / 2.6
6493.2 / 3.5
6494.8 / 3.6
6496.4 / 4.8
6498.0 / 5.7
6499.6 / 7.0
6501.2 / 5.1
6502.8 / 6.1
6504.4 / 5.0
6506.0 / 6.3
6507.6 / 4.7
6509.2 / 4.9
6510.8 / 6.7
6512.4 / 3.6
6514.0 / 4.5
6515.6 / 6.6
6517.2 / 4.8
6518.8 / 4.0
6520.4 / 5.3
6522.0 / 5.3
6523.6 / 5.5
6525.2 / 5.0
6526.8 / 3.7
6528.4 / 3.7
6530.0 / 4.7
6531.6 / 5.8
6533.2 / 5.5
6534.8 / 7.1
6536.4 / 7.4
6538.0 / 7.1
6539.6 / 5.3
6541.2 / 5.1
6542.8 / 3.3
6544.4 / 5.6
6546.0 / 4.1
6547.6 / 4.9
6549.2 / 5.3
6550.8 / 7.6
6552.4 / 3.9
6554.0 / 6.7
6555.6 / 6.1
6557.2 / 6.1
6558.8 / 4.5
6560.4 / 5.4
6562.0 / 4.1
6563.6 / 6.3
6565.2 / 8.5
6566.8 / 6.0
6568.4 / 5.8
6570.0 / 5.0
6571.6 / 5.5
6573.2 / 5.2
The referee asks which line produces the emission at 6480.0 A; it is [O III] 5007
